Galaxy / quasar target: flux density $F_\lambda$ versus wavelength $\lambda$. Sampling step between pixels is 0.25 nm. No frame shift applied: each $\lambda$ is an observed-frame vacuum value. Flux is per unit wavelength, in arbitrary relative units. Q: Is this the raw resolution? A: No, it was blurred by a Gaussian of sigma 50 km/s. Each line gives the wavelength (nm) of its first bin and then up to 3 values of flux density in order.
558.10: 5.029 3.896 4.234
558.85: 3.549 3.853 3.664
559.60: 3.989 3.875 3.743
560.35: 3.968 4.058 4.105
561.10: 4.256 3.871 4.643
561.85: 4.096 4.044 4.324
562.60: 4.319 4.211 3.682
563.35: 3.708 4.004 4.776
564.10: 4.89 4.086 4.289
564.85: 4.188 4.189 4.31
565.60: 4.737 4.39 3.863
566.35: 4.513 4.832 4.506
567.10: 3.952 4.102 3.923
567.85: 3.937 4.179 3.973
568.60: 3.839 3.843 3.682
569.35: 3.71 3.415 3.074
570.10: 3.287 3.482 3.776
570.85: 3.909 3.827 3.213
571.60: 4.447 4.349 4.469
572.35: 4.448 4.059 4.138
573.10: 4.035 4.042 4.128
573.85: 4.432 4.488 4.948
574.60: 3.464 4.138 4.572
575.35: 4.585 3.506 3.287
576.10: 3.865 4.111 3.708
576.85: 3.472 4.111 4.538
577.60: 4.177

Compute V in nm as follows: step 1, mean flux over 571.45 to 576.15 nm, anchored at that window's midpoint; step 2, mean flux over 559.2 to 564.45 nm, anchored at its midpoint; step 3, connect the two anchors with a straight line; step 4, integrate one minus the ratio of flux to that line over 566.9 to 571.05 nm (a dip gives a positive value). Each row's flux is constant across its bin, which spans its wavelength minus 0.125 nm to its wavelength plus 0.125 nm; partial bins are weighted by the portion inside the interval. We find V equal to 0.380 nm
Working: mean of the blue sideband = 4.11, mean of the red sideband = 4.18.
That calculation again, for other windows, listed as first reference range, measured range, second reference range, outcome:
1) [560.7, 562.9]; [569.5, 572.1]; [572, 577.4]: 0.263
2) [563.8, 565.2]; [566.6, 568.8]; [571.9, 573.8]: 0.117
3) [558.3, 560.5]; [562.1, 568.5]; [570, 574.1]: -0.475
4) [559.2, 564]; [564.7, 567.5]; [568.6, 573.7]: -0.244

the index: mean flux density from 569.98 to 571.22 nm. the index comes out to 3.66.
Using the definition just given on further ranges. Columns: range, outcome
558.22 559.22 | 3.89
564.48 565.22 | 4.22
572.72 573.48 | 4.07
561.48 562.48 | 4.28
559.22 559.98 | 3.84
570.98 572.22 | 4.06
